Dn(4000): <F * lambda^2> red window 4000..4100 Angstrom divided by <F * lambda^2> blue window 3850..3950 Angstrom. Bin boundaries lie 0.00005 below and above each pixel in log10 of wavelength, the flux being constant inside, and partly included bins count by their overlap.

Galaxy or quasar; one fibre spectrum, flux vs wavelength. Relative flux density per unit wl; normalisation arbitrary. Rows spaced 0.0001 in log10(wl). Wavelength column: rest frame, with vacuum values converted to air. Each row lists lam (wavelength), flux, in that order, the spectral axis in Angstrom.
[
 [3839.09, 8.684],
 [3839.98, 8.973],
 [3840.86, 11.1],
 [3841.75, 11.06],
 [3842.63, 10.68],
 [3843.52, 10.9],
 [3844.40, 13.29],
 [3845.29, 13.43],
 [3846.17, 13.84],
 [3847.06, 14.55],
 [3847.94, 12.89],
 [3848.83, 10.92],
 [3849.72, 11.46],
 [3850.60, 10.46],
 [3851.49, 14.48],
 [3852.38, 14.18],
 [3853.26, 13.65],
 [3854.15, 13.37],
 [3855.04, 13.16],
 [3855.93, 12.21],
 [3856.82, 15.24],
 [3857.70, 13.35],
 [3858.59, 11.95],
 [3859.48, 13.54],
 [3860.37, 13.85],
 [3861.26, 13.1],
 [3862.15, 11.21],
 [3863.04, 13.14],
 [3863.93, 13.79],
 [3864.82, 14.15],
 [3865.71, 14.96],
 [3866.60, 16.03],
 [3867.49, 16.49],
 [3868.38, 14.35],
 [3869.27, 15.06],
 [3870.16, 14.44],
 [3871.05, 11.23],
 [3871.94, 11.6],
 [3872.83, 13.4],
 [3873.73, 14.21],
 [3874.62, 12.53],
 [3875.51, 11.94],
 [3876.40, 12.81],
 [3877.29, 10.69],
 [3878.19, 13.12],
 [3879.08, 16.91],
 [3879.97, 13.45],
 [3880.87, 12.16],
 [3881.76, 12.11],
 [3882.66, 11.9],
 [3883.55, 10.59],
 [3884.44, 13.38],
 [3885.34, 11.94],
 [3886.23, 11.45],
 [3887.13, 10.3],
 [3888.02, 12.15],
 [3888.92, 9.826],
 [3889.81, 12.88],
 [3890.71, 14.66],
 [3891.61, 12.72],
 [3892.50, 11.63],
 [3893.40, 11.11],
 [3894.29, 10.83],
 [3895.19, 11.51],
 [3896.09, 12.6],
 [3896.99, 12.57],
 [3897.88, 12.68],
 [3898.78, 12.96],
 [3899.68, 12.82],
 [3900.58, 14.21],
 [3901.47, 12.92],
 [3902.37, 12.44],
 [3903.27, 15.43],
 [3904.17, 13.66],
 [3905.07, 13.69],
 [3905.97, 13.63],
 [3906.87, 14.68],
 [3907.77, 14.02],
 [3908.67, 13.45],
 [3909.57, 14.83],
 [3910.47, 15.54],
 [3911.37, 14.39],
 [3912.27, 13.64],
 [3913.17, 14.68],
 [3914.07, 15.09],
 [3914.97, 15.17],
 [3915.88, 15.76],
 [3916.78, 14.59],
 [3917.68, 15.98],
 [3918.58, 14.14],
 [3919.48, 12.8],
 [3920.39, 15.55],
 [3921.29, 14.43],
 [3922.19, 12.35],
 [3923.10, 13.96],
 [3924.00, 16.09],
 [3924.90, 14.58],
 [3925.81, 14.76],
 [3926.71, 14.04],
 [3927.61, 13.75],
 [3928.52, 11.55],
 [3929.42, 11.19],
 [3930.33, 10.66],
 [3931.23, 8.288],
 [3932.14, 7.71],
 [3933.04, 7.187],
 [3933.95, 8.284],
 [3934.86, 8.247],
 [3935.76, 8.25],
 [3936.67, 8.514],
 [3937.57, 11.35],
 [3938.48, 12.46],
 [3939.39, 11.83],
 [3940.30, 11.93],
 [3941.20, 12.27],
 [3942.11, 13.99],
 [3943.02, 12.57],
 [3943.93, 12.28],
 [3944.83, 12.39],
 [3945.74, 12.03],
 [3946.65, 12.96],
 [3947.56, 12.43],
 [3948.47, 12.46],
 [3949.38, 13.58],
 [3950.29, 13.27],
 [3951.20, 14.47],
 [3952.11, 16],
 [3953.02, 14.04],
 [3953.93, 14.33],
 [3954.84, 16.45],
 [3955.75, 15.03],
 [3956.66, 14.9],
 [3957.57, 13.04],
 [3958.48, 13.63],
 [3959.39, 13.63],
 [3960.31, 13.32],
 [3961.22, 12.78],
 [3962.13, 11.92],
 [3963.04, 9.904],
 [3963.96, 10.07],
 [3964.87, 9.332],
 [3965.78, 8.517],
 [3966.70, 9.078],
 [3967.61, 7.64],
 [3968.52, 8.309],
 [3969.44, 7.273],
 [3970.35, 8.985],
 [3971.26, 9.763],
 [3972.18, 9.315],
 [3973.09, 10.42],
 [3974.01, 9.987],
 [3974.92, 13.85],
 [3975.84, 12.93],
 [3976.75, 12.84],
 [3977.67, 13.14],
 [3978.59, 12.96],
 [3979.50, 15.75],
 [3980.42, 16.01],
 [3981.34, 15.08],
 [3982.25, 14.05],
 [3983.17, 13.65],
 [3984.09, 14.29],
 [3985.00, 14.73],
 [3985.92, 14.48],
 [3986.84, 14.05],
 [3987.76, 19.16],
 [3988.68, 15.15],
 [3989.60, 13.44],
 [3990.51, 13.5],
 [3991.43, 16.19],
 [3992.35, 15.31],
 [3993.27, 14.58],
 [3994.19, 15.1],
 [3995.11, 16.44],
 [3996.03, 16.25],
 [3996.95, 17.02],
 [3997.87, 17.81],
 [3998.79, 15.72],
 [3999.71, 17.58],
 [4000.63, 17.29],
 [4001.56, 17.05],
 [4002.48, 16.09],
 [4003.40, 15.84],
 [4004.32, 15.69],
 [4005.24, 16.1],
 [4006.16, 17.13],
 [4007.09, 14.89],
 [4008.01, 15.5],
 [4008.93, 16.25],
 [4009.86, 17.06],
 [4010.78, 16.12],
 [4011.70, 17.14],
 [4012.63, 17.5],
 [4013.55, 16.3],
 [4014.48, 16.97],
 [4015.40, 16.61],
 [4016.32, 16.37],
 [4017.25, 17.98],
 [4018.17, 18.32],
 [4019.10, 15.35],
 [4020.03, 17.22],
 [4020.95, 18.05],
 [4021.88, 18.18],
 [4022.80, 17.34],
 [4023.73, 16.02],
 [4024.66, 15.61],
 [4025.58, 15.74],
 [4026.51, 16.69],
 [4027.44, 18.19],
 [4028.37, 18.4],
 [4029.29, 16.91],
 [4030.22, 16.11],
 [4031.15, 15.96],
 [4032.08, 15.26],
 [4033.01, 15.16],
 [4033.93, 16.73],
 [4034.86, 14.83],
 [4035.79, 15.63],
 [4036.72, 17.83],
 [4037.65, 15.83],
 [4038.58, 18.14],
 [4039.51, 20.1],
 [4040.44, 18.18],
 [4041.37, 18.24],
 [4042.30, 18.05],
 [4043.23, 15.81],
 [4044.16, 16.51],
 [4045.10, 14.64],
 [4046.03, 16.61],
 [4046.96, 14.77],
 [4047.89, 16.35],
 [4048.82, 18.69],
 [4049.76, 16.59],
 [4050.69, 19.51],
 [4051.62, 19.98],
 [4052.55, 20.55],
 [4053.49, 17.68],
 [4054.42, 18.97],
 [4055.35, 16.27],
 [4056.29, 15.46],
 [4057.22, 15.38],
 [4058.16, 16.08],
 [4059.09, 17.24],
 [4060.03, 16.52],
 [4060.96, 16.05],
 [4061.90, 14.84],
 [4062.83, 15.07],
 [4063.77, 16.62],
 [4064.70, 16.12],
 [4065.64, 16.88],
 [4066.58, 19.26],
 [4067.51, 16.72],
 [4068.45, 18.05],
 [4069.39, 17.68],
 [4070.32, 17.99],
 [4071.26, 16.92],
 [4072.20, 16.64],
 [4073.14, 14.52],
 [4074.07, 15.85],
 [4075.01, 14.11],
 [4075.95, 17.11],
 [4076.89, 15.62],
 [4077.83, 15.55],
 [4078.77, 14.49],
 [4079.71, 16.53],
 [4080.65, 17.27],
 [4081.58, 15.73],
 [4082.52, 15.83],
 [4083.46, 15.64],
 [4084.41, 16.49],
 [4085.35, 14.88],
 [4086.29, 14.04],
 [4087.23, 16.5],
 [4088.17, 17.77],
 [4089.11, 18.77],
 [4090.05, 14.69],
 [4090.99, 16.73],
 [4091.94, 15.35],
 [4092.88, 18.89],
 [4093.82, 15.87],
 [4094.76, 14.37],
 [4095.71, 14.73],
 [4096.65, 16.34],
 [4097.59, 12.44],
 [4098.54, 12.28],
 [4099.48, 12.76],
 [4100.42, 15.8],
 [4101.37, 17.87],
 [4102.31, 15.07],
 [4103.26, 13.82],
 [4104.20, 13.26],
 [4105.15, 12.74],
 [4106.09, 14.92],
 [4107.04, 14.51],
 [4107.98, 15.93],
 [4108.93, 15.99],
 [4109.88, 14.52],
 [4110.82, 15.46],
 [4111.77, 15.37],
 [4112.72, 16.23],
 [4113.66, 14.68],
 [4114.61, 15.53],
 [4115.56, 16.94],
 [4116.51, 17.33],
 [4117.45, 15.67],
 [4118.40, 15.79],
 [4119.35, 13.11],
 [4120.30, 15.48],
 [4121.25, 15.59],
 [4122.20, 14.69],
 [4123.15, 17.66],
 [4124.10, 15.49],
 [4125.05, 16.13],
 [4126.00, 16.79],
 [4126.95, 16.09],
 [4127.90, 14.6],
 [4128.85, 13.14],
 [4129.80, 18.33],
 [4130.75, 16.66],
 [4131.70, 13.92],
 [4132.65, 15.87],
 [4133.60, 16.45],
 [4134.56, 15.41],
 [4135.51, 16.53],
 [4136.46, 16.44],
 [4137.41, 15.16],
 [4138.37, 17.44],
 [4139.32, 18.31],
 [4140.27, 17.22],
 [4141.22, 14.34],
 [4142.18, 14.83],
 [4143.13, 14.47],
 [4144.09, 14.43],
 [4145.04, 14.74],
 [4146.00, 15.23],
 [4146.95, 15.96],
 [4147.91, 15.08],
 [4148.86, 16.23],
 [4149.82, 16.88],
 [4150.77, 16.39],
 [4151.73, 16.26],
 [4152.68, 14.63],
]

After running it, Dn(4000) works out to 1.4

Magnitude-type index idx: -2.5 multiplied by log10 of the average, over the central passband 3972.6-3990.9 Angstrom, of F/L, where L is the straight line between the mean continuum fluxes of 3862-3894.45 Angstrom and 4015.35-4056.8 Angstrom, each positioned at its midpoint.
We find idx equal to 0.12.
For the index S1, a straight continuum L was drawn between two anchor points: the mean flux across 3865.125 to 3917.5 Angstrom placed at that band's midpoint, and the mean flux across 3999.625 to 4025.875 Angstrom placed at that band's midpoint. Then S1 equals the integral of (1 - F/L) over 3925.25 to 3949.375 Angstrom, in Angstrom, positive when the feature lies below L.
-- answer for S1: 5.3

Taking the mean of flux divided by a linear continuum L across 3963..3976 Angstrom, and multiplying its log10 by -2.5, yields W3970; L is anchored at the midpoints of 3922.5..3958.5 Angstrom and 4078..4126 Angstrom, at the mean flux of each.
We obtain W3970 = 0.33 mag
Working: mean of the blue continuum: 12.4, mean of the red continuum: 15.5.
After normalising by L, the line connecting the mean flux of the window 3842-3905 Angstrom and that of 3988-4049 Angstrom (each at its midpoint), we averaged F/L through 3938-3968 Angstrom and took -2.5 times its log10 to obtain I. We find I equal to 0.18 mag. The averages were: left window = 12.9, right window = 16.5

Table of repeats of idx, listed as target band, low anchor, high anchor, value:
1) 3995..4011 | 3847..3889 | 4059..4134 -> -0.13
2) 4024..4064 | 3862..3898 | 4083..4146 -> -0.15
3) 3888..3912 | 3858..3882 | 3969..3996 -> 0.03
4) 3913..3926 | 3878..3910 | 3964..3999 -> -0.14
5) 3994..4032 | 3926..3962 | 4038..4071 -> -0.09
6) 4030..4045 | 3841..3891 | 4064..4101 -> -0.09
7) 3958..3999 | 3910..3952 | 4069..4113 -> 0.04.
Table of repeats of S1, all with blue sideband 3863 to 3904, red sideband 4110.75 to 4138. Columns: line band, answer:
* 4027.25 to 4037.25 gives -1.19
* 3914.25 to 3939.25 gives 2.06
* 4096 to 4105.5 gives 0.74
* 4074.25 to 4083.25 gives -0.35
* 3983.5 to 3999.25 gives -1.42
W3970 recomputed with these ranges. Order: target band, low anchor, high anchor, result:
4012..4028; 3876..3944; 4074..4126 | -0.184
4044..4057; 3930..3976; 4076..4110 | -0.214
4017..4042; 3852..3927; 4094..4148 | -0.162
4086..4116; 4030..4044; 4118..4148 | 0.050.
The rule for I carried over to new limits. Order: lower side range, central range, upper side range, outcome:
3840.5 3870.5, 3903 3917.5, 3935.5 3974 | -0.17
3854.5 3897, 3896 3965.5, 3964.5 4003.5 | 0.02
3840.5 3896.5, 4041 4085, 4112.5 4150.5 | -0.11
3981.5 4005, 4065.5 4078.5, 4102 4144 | -0.07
